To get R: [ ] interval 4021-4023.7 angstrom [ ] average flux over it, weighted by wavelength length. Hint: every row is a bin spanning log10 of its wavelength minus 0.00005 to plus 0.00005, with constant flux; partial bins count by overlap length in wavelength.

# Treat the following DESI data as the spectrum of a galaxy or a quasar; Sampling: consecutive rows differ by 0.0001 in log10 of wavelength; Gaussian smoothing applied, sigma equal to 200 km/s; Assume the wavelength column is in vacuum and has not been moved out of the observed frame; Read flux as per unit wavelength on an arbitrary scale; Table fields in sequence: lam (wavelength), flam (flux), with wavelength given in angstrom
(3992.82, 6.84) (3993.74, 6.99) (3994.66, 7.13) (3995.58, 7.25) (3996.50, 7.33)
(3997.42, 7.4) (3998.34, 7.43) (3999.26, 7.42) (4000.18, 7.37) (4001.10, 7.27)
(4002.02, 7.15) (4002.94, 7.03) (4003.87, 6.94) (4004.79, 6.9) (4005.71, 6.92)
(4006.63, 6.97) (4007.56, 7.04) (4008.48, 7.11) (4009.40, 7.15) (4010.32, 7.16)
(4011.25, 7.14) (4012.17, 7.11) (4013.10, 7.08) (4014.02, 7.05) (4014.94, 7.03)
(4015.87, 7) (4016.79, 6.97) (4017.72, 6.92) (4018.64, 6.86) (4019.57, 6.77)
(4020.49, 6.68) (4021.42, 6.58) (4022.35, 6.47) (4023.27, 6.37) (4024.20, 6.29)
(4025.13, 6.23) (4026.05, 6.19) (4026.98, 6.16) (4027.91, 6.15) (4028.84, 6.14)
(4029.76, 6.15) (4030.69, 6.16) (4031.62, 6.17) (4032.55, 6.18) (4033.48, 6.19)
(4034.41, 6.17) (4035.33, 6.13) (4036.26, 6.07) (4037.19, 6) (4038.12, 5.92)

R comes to 6.48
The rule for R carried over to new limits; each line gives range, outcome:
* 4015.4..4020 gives 6.9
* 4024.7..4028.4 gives 6.18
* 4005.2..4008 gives 6.97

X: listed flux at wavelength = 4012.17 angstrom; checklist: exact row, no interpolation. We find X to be 7.11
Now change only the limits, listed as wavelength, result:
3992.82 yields 6.84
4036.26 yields 6.07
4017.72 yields 6.92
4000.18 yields 7.37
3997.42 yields 7.4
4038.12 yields 5.92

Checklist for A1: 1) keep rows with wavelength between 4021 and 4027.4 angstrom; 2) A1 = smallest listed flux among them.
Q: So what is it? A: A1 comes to 6.16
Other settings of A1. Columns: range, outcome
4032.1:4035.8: 6.13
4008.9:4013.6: 7.08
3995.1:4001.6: 7.25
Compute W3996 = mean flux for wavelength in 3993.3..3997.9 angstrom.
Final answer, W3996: 7.22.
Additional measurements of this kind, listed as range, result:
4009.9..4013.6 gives 7.11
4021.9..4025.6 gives 6.35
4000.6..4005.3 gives 7.06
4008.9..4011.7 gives 7.15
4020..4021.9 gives 6.62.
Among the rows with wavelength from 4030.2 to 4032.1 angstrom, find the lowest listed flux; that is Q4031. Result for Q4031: 6.16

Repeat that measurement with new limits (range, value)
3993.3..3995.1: 6.99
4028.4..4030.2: 6.14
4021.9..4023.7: 6.37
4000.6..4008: 6.9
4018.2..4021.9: 6.58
